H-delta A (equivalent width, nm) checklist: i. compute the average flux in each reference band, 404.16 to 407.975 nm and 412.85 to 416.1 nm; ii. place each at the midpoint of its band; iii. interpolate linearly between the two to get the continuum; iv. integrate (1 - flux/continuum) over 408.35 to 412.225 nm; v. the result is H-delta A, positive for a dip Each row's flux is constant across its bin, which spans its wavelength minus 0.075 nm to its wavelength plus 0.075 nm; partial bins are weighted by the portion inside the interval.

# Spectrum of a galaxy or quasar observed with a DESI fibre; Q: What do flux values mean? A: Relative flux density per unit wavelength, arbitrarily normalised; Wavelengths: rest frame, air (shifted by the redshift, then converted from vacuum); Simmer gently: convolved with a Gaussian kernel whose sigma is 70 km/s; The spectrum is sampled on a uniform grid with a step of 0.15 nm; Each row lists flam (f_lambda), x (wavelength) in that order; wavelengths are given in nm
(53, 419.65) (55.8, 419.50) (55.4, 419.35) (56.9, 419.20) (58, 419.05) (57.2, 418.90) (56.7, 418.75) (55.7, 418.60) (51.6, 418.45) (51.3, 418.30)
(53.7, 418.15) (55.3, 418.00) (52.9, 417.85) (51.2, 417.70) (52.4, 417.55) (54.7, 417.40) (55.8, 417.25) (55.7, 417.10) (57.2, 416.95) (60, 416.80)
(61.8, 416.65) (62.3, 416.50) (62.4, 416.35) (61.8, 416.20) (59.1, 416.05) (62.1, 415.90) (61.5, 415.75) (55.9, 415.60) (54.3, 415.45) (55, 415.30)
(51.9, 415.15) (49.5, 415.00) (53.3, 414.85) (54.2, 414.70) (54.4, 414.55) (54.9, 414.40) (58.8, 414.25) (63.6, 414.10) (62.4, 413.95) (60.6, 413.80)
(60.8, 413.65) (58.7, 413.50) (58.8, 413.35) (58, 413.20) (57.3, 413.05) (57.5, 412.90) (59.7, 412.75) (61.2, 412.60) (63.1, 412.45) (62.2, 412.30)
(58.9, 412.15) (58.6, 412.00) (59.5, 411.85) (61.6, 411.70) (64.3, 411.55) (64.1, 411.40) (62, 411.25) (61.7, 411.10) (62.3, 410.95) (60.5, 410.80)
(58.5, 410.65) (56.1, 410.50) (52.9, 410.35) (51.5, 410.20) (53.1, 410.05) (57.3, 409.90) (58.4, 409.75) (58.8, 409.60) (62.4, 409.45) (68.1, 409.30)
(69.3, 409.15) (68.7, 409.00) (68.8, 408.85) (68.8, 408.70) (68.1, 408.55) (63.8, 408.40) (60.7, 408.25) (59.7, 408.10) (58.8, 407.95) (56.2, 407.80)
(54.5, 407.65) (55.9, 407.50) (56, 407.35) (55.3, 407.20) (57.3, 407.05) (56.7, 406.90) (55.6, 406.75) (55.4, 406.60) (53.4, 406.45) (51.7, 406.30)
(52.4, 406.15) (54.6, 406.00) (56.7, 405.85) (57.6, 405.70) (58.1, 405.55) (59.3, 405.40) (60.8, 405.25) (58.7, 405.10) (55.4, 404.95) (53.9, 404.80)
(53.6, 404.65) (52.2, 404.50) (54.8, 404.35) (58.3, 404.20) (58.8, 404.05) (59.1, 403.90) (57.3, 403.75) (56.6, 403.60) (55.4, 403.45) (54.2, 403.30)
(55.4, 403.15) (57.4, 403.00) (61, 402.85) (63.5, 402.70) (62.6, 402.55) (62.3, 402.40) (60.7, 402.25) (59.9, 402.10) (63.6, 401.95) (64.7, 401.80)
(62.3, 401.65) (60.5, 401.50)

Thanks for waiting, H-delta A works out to -0.33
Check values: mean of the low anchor 55.8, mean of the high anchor 57.4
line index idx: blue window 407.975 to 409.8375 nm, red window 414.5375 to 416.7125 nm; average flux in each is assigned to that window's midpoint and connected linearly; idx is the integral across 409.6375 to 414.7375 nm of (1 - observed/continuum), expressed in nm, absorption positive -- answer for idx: 0.15 nm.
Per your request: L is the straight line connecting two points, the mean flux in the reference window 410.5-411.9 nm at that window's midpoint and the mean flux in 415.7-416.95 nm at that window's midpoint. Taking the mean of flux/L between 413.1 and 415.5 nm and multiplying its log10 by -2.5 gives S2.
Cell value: 0.080 mag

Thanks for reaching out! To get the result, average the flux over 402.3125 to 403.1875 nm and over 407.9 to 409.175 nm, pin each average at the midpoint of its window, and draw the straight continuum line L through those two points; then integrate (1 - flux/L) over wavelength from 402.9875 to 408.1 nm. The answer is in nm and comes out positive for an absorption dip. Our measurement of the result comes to 0.540 nm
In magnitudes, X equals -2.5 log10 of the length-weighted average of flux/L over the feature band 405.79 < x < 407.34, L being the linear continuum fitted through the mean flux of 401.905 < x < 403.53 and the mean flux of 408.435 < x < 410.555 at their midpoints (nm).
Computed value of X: 0.11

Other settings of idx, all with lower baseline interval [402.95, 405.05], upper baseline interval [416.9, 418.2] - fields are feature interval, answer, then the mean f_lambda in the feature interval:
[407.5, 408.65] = -0.10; 60.2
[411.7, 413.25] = -0.14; 59.7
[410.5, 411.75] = -0.15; 61.5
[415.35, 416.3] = -0.08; 59.1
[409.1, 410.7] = -0.10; 58.6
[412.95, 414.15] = -0.11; 59.9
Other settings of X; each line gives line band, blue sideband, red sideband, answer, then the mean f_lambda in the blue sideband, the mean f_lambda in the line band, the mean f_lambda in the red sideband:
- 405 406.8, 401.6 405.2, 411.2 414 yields 0.05 mag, 58.4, 56.2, 60.5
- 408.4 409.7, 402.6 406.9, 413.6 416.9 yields -0.16 mag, 56.5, 66.3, 58.2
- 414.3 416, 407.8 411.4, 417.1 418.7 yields 0.02 mag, 61.3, 55.3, 53.6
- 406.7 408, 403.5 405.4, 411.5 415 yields 0.02 mag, 56.7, 56.2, 59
